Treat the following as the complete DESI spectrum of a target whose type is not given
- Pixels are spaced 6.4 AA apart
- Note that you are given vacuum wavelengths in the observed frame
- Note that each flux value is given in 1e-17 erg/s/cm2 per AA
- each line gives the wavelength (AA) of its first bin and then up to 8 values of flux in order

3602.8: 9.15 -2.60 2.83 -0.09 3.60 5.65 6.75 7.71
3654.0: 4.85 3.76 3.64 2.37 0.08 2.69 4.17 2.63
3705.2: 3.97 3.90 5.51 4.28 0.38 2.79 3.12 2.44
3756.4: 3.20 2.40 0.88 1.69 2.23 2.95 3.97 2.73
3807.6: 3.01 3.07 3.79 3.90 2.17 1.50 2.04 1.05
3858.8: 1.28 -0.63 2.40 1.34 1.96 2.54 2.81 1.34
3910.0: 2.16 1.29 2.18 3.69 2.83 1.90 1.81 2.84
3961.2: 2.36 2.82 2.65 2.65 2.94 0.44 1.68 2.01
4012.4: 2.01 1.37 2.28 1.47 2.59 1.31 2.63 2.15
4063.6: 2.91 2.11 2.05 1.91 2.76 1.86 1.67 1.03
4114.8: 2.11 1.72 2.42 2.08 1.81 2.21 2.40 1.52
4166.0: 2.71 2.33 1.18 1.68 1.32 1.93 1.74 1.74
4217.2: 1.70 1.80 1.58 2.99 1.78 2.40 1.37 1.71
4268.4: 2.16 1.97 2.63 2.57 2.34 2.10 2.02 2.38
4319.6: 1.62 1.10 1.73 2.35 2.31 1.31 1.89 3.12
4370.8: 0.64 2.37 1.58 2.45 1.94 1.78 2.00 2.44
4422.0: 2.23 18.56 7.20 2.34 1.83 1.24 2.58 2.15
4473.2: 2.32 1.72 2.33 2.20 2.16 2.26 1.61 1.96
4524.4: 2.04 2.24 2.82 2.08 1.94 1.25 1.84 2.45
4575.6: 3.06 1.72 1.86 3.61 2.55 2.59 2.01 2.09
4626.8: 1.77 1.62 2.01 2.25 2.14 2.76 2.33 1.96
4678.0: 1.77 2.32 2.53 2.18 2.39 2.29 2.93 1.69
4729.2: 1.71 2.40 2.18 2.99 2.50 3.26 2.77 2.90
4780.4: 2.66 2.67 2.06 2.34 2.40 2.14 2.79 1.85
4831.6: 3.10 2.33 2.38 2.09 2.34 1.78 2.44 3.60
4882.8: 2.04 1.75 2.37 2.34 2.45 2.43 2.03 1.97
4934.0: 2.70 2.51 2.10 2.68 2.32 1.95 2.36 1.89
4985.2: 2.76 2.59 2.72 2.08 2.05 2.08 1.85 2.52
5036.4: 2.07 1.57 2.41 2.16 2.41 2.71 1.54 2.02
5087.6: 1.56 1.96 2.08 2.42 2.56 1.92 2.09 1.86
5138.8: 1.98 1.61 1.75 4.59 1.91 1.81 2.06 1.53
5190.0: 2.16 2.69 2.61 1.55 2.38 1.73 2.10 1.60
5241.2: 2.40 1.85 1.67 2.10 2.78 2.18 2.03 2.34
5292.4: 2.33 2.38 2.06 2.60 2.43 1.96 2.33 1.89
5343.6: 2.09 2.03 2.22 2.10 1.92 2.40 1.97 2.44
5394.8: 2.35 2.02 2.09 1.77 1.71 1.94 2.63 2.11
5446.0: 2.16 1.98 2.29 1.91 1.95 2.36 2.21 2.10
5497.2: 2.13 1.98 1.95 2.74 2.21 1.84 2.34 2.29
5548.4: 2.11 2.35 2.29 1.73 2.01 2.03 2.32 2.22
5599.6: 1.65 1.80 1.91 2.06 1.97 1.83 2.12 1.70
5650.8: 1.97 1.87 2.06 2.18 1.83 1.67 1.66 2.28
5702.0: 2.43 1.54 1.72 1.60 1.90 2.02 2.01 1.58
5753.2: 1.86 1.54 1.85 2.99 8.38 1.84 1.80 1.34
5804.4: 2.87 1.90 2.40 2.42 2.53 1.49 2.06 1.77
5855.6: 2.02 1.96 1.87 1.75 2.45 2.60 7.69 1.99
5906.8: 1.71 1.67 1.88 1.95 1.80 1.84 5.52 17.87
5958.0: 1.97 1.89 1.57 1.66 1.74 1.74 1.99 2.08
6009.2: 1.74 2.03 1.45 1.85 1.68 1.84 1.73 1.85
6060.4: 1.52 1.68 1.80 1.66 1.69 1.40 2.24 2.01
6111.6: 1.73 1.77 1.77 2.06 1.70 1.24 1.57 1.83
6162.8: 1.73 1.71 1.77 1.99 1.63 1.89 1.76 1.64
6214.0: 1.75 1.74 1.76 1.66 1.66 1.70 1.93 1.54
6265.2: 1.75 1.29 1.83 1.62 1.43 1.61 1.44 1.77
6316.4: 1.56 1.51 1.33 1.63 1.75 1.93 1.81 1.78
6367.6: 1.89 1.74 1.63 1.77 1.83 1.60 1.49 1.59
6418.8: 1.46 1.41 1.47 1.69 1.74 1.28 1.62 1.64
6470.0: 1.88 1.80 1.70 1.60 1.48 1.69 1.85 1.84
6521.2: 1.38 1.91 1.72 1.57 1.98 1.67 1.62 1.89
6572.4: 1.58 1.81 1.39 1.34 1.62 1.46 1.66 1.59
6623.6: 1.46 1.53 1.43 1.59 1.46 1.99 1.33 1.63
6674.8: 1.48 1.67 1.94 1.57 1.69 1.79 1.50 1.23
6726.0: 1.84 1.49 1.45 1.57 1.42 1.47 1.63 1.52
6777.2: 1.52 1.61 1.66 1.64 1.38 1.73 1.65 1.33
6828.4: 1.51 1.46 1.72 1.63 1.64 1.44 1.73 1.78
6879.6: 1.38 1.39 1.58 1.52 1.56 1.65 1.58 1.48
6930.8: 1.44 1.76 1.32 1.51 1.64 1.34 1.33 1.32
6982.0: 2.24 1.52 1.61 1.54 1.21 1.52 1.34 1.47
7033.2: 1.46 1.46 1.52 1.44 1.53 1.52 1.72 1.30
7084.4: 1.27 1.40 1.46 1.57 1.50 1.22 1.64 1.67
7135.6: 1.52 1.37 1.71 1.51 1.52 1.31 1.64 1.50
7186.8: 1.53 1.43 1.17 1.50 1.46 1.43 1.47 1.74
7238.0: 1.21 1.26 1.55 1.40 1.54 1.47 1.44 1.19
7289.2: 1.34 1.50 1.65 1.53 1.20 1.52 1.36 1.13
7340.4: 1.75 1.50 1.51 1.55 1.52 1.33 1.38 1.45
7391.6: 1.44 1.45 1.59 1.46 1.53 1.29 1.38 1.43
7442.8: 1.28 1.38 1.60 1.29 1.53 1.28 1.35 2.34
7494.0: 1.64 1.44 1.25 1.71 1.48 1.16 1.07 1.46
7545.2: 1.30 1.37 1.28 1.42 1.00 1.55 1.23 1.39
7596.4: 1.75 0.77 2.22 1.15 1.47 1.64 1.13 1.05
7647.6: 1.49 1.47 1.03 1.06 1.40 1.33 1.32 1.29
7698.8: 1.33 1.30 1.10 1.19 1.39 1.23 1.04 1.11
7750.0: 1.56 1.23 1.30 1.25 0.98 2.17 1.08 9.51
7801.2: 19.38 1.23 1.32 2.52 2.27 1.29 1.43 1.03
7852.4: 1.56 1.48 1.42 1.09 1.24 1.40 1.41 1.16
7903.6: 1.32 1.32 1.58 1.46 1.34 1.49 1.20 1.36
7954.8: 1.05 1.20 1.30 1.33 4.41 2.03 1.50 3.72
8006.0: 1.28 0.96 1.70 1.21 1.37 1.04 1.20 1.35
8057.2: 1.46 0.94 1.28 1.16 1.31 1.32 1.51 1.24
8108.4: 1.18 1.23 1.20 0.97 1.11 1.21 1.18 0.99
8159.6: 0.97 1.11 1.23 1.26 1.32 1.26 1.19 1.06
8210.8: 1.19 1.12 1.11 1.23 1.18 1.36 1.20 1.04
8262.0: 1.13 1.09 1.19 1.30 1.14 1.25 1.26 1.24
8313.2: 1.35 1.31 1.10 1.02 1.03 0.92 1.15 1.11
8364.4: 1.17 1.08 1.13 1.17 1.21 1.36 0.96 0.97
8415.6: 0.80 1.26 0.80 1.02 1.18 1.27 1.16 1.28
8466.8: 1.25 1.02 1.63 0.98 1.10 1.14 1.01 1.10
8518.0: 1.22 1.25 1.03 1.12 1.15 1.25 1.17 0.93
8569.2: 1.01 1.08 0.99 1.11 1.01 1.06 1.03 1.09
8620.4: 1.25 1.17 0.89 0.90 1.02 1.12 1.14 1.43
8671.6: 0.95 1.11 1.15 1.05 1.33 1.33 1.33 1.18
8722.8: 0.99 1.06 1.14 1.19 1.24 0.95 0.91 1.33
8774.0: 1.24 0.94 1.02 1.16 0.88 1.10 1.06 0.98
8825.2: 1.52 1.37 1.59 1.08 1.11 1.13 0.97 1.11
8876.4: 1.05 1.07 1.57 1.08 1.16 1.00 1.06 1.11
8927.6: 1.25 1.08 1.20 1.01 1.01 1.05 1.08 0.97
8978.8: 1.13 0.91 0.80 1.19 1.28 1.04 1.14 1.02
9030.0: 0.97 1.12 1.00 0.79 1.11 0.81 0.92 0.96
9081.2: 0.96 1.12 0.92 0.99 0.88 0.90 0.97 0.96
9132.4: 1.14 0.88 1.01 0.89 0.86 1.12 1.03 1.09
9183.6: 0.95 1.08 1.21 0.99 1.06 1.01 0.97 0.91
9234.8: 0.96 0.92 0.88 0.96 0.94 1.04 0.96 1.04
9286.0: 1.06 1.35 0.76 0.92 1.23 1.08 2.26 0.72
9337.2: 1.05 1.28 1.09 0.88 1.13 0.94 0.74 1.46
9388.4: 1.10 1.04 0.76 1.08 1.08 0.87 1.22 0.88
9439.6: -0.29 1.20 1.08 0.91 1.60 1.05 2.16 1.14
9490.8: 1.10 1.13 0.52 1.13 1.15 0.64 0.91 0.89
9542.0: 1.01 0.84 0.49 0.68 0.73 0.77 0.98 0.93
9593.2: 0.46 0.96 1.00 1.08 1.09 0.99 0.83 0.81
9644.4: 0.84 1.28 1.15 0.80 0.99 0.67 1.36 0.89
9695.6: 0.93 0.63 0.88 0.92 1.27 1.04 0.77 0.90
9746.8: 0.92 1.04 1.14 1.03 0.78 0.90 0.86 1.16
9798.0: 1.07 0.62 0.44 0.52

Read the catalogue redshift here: 0.188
